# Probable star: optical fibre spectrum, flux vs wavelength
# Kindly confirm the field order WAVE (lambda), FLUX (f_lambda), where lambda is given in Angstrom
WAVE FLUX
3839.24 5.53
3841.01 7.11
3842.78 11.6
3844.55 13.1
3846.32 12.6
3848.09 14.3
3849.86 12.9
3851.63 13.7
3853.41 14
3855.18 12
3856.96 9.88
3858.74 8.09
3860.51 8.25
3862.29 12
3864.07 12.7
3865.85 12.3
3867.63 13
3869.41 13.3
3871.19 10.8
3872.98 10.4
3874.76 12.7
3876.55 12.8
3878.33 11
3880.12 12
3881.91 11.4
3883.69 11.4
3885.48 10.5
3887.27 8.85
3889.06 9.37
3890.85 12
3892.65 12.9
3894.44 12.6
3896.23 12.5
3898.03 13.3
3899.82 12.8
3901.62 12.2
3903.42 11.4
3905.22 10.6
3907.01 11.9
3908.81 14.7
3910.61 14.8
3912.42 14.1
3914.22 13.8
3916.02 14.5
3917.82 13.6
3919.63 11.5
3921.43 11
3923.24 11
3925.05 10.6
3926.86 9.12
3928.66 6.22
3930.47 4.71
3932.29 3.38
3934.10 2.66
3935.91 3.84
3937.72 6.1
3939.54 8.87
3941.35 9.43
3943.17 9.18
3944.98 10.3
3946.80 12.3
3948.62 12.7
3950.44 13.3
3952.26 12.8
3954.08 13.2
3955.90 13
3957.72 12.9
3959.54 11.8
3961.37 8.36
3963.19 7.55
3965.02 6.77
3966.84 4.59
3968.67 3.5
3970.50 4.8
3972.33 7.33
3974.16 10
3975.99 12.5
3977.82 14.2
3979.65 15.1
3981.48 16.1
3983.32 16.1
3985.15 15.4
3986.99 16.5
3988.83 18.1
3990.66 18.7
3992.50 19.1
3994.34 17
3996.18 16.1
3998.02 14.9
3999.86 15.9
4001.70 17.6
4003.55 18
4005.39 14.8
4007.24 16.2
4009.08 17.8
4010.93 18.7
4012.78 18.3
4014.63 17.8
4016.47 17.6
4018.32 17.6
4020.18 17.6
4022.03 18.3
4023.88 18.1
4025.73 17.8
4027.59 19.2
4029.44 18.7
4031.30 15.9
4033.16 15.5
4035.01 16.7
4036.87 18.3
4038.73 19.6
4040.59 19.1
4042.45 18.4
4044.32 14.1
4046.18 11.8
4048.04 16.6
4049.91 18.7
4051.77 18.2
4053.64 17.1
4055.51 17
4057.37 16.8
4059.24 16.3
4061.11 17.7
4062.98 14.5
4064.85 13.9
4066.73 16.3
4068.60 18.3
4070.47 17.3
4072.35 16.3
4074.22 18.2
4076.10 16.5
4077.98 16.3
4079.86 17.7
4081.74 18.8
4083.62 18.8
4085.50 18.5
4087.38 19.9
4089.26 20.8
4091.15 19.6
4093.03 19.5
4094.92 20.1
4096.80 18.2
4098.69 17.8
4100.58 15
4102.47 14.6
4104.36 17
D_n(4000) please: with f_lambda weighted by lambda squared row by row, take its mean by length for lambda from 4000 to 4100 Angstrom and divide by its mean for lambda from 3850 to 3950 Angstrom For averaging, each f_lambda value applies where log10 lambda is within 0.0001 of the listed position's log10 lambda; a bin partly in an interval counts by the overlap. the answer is 1.7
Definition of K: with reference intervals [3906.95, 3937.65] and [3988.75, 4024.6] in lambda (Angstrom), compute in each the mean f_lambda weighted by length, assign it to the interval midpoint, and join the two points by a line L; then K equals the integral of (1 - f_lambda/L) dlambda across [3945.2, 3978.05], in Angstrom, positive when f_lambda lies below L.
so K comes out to 7.97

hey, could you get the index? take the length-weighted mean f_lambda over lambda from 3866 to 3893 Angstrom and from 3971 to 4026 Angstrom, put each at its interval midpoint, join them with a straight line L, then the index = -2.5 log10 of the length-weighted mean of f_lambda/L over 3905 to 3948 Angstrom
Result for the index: 0.31 mag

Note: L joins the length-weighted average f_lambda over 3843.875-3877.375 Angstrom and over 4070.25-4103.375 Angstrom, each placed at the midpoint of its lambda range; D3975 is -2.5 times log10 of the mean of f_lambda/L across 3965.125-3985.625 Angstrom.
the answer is 0.38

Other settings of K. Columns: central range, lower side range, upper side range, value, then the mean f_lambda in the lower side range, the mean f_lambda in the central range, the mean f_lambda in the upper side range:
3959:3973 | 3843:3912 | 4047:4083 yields 7.45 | 12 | 6.69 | 17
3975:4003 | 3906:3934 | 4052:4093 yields -4.87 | 10.7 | 16.2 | 17.5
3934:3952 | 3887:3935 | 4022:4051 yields 4.80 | 11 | 9.29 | 17.3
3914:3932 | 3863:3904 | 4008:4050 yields 4.15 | 11.8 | 10.2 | 17.5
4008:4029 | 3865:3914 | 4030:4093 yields -2.73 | 12.1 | 18.1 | 17.3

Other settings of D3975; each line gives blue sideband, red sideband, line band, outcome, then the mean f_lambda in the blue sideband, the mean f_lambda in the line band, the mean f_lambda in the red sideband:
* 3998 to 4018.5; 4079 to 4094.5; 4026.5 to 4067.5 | 0.083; 17.2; 16.8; 19.2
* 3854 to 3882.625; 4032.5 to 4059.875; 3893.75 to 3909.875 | 0.001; 11.4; 12.5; 17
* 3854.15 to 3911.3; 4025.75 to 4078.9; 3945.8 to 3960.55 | 0.095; 11.7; 12.7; 16.9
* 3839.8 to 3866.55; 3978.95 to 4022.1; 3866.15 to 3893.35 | 0.093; 11.6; 11.5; 17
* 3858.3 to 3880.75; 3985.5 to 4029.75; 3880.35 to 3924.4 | 0.067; 11.6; 12.2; 17.5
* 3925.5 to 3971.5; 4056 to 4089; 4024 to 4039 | -0.225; 8.48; 17.7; 17.3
